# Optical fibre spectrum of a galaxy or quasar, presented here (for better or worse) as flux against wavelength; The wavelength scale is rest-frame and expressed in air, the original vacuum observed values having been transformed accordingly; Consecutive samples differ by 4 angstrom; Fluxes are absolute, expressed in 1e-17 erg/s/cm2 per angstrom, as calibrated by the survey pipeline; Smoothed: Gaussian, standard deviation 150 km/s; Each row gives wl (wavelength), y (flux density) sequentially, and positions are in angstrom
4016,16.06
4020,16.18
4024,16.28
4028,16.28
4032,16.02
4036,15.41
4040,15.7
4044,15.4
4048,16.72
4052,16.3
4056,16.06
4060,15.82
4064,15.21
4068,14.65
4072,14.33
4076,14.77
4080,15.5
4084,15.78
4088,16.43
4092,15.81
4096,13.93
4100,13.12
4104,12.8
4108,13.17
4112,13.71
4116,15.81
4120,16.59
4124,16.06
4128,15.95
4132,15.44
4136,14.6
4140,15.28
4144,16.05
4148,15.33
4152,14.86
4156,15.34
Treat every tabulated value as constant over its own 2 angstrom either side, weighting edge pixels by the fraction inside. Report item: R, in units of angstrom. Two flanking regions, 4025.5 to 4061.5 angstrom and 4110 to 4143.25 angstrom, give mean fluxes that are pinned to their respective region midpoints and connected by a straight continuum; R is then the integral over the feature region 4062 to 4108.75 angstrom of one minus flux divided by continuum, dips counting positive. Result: 3.1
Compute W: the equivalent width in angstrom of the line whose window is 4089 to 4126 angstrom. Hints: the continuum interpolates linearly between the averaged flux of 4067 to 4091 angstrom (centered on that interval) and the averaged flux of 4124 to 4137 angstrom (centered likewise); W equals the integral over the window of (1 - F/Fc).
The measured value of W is 1.9 angstrom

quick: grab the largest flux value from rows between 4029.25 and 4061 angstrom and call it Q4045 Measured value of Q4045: 16.72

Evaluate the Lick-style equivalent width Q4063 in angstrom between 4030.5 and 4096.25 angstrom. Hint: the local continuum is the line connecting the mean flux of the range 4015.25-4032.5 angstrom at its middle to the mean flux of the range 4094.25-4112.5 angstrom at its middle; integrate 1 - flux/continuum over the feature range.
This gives -3.7 angstrom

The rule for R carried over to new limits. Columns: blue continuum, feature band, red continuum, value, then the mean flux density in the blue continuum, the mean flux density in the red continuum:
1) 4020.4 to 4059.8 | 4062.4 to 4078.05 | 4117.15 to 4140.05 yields 1.2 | 16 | 15.7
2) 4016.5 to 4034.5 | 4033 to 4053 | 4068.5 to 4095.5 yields 0.0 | 16.2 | 15.3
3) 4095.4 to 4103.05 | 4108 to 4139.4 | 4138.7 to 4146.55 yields -1.4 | 13.4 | 15.7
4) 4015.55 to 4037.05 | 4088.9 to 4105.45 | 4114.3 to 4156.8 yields 1.7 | 16.1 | 15.6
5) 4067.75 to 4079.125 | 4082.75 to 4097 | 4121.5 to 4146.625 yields -0.6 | 14.7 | 15.6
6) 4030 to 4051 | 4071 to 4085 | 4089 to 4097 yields 0.3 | 15.9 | 15.2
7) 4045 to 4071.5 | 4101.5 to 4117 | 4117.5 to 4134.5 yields 2.1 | 15.7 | 16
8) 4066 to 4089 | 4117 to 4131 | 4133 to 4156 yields -0.8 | 15.2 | 15.2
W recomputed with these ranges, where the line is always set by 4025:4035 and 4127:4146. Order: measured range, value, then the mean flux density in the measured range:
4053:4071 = 0.5 angstrom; 15.4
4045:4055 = -0.2 angstrom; 16.4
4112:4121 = 0.0 angstrom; 15.6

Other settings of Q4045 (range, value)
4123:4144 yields 16.06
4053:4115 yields 16.43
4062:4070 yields 15.21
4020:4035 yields 16.28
